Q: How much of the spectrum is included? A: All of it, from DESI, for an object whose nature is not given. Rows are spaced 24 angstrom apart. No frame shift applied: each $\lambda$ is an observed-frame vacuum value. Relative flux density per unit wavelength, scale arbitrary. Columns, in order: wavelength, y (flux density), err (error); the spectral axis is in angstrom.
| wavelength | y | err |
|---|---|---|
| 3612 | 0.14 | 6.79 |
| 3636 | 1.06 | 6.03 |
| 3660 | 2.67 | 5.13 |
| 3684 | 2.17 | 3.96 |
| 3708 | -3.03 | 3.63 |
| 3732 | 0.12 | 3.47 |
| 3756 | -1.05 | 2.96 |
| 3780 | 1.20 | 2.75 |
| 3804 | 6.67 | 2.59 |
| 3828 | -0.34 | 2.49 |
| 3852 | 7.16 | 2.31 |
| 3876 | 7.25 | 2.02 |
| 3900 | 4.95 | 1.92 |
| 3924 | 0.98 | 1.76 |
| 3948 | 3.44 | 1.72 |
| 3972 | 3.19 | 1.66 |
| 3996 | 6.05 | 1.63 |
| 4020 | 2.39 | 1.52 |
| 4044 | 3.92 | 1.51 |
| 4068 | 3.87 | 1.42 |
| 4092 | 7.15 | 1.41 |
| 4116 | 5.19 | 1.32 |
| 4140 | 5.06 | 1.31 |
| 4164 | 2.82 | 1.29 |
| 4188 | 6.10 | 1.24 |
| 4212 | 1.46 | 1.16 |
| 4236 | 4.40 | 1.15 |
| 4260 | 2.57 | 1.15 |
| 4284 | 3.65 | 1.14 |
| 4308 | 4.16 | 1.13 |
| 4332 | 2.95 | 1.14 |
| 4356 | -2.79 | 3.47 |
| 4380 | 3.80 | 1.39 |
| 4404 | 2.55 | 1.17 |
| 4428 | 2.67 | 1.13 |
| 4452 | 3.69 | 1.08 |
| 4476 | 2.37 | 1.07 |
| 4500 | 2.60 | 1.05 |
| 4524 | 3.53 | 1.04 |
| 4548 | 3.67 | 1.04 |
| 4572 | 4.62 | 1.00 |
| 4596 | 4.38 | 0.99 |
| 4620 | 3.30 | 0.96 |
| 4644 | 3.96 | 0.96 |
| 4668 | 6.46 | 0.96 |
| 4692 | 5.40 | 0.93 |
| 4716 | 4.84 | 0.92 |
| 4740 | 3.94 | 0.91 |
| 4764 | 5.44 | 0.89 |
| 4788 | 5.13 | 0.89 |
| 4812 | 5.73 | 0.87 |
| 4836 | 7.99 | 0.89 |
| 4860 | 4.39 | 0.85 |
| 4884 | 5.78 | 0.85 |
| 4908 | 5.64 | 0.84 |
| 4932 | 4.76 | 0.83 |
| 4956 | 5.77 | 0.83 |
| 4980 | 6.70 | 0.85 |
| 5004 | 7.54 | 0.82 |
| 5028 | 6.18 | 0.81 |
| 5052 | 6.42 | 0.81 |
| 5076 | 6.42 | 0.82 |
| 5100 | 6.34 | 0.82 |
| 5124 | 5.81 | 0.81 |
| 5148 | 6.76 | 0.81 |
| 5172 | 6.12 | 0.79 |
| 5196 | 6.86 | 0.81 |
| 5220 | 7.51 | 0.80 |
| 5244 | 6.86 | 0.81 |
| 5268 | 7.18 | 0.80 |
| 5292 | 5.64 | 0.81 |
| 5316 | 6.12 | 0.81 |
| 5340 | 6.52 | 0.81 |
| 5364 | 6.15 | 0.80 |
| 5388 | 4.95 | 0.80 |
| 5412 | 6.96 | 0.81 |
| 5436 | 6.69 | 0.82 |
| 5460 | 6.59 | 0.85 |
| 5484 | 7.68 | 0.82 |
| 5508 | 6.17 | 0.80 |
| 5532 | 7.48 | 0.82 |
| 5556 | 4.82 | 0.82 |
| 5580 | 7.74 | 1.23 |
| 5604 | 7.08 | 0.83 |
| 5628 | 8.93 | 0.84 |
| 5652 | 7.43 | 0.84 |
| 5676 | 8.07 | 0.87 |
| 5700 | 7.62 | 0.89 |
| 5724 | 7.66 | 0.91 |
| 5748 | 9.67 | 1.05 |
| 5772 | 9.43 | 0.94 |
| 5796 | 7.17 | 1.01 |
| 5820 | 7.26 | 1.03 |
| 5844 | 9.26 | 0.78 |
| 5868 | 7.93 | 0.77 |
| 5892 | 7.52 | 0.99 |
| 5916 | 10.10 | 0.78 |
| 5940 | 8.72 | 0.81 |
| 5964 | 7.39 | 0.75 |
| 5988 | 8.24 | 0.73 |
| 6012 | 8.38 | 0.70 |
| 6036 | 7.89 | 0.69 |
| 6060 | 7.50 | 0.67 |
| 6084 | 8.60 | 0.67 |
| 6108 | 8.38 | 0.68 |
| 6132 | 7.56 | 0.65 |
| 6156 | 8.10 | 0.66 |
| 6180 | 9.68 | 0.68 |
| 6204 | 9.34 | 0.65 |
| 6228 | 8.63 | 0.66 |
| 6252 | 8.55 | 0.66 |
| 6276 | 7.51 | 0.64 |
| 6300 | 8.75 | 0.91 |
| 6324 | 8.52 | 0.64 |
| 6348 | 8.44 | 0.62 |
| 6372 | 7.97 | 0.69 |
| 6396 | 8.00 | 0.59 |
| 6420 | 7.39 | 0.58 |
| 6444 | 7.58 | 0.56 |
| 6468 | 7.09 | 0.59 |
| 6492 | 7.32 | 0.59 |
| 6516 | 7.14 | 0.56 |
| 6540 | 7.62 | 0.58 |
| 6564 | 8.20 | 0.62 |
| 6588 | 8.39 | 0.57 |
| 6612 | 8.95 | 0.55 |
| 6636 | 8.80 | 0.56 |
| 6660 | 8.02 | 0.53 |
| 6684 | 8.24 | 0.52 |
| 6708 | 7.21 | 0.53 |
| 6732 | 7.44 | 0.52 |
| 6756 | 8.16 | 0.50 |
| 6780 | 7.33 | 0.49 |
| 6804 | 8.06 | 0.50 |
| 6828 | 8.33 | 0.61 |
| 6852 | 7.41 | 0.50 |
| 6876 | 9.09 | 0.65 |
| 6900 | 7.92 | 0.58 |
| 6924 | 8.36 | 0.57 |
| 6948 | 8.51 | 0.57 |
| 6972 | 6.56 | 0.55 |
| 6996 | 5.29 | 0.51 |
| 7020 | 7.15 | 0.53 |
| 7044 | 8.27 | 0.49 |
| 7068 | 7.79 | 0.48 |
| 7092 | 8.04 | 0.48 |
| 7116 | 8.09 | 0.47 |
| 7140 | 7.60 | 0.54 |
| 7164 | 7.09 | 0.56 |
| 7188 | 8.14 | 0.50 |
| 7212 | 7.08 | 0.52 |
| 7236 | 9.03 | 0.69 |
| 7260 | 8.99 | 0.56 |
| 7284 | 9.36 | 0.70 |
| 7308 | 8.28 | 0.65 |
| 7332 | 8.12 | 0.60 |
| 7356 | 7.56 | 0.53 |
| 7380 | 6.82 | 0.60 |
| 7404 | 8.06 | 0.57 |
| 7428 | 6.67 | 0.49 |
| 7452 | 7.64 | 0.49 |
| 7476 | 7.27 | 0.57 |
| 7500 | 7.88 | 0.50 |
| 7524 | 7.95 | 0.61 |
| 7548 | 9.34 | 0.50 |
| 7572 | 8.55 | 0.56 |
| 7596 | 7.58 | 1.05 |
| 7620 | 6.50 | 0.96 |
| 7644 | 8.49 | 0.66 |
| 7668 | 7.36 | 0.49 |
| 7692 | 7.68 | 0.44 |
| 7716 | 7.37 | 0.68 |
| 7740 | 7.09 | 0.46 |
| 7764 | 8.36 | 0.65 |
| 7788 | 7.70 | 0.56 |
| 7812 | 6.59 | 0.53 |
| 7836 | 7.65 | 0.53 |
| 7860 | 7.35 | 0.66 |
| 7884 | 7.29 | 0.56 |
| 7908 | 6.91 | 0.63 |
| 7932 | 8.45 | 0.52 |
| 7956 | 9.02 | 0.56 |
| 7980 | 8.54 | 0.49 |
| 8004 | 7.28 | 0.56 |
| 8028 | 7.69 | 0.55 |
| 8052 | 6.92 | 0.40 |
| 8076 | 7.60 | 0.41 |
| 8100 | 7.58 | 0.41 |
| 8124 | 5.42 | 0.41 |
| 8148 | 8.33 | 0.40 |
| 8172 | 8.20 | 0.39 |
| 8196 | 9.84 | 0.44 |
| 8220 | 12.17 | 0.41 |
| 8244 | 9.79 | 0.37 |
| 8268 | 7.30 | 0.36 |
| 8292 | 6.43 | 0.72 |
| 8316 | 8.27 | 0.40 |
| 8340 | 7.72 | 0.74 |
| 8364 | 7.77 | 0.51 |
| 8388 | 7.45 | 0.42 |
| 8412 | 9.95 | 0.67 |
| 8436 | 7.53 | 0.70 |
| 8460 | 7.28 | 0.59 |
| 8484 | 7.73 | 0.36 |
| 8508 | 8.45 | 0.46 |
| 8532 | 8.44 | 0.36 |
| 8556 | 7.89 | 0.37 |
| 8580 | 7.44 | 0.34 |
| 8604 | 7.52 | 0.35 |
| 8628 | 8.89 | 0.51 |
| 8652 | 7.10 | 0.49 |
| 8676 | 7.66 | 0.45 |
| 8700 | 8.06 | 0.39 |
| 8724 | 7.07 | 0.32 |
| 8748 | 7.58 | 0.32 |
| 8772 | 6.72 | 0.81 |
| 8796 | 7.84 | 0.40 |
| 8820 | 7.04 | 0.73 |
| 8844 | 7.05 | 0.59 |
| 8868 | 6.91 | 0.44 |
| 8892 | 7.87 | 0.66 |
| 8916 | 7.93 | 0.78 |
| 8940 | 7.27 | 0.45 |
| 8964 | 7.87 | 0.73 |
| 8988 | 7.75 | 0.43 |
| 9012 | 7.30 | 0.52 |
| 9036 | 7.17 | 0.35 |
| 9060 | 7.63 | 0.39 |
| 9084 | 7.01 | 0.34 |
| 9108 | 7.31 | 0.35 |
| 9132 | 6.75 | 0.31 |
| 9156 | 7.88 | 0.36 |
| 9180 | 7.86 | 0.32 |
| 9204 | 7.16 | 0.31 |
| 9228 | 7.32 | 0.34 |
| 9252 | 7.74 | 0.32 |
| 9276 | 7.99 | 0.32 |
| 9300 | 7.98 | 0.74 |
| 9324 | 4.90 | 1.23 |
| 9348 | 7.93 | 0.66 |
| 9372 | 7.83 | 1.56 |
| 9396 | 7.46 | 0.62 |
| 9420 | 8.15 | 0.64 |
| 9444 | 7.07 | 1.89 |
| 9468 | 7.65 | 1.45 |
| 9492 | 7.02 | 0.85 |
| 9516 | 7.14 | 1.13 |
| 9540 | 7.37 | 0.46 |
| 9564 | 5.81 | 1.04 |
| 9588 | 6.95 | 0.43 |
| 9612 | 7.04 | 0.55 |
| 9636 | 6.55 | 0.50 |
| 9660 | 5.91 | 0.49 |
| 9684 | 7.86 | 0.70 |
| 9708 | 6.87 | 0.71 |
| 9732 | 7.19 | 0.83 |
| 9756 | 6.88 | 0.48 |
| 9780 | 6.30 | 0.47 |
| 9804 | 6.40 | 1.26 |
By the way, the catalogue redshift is 0.25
